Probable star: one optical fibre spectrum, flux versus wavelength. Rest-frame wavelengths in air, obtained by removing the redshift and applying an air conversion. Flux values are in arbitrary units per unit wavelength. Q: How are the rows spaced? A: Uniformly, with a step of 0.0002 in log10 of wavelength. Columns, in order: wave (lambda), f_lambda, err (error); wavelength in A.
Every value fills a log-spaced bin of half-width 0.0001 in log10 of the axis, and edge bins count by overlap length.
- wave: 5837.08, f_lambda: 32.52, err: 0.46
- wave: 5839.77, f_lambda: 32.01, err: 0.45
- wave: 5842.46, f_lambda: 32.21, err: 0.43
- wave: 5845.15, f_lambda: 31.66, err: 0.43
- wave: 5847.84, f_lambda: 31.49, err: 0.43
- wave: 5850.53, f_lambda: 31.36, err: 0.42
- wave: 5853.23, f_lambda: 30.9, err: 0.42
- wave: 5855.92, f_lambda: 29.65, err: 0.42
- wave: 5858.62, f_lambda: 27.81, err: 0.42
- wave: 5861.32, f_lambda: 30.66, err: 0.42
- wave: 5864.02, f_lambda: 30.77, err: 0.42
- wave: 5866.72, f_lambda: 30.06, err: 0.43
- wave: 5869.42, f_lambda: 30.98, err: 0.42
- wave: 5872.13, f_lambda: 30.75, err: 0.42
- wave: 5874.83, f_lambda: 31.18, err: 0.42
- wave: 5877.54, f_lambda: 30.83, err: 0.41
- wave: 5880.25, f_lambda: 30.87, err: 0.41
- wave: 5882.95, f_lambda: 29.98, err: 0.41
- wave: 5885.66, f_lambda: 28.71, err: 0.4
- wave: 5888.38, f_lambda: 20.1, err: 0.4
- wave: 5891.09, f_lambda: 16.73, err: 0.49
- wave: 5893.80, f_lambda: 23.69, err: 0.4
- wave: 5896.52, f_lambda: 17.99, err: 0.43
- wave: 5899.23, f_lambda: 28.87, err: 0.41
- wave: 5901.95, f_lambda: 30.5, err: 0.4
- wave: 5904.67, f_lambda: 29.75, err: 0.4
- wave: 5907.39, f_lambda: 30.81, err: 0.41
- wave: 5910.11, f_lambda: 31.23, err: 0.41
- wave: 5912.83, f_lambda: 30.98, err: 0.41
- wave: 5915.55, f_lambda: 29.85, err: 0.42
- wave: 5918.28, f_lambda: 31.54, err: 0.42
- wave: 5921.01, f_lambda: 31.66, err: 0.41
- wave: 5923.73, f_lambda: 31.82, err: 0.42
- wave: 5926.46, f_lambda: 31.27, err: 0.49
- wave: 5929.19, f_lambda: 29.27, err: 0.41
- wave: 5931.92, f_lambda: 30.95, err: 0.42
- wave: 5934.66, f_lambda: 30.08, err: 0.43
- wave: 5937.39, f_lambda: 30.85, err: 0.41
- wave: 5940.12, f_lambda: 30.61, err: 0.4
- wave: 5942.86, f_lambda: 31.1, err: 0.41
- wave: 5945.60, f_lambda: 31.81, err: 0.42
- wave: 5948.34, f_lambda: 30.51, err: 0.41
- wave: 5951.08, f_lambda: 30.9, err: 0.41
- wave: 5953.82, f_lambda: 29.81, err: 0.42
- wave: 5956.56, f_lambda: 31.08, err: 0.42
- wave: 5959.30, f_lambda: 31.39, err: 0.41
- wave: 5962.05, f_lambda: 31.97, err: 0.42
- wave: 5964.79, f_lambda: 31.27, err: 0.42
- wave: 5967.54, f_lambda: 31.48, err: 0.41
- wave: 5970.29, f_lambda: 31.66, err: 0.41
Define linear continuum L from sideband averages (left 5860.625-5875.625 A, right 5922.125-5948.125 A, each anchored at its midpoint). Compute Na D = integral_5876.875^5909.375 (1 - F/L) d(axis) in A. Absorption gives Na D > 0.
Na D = 4.4 A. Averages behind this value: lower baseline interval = 30.7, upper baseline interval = 30.9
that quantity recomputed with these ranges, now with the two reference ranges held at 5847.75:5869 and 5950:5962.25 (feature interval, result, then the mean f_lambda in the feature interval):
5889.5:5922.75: 3.07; 27.8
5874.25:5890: 1.12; 28.3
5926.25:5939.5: 0.16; 30.4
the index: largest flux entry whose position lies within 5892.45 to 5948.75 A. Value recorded 31.82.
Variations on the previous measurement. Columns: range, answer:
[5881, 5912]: 31.23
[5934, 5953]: 31.81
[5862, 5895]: 31.18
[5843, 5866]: 31.66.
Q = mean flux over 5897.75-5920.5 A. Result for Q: 30.4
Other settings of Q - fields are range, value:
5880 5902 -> 24.7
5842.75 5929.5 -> 29.2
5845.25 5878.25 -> 30.6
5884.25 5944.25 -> 28.6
